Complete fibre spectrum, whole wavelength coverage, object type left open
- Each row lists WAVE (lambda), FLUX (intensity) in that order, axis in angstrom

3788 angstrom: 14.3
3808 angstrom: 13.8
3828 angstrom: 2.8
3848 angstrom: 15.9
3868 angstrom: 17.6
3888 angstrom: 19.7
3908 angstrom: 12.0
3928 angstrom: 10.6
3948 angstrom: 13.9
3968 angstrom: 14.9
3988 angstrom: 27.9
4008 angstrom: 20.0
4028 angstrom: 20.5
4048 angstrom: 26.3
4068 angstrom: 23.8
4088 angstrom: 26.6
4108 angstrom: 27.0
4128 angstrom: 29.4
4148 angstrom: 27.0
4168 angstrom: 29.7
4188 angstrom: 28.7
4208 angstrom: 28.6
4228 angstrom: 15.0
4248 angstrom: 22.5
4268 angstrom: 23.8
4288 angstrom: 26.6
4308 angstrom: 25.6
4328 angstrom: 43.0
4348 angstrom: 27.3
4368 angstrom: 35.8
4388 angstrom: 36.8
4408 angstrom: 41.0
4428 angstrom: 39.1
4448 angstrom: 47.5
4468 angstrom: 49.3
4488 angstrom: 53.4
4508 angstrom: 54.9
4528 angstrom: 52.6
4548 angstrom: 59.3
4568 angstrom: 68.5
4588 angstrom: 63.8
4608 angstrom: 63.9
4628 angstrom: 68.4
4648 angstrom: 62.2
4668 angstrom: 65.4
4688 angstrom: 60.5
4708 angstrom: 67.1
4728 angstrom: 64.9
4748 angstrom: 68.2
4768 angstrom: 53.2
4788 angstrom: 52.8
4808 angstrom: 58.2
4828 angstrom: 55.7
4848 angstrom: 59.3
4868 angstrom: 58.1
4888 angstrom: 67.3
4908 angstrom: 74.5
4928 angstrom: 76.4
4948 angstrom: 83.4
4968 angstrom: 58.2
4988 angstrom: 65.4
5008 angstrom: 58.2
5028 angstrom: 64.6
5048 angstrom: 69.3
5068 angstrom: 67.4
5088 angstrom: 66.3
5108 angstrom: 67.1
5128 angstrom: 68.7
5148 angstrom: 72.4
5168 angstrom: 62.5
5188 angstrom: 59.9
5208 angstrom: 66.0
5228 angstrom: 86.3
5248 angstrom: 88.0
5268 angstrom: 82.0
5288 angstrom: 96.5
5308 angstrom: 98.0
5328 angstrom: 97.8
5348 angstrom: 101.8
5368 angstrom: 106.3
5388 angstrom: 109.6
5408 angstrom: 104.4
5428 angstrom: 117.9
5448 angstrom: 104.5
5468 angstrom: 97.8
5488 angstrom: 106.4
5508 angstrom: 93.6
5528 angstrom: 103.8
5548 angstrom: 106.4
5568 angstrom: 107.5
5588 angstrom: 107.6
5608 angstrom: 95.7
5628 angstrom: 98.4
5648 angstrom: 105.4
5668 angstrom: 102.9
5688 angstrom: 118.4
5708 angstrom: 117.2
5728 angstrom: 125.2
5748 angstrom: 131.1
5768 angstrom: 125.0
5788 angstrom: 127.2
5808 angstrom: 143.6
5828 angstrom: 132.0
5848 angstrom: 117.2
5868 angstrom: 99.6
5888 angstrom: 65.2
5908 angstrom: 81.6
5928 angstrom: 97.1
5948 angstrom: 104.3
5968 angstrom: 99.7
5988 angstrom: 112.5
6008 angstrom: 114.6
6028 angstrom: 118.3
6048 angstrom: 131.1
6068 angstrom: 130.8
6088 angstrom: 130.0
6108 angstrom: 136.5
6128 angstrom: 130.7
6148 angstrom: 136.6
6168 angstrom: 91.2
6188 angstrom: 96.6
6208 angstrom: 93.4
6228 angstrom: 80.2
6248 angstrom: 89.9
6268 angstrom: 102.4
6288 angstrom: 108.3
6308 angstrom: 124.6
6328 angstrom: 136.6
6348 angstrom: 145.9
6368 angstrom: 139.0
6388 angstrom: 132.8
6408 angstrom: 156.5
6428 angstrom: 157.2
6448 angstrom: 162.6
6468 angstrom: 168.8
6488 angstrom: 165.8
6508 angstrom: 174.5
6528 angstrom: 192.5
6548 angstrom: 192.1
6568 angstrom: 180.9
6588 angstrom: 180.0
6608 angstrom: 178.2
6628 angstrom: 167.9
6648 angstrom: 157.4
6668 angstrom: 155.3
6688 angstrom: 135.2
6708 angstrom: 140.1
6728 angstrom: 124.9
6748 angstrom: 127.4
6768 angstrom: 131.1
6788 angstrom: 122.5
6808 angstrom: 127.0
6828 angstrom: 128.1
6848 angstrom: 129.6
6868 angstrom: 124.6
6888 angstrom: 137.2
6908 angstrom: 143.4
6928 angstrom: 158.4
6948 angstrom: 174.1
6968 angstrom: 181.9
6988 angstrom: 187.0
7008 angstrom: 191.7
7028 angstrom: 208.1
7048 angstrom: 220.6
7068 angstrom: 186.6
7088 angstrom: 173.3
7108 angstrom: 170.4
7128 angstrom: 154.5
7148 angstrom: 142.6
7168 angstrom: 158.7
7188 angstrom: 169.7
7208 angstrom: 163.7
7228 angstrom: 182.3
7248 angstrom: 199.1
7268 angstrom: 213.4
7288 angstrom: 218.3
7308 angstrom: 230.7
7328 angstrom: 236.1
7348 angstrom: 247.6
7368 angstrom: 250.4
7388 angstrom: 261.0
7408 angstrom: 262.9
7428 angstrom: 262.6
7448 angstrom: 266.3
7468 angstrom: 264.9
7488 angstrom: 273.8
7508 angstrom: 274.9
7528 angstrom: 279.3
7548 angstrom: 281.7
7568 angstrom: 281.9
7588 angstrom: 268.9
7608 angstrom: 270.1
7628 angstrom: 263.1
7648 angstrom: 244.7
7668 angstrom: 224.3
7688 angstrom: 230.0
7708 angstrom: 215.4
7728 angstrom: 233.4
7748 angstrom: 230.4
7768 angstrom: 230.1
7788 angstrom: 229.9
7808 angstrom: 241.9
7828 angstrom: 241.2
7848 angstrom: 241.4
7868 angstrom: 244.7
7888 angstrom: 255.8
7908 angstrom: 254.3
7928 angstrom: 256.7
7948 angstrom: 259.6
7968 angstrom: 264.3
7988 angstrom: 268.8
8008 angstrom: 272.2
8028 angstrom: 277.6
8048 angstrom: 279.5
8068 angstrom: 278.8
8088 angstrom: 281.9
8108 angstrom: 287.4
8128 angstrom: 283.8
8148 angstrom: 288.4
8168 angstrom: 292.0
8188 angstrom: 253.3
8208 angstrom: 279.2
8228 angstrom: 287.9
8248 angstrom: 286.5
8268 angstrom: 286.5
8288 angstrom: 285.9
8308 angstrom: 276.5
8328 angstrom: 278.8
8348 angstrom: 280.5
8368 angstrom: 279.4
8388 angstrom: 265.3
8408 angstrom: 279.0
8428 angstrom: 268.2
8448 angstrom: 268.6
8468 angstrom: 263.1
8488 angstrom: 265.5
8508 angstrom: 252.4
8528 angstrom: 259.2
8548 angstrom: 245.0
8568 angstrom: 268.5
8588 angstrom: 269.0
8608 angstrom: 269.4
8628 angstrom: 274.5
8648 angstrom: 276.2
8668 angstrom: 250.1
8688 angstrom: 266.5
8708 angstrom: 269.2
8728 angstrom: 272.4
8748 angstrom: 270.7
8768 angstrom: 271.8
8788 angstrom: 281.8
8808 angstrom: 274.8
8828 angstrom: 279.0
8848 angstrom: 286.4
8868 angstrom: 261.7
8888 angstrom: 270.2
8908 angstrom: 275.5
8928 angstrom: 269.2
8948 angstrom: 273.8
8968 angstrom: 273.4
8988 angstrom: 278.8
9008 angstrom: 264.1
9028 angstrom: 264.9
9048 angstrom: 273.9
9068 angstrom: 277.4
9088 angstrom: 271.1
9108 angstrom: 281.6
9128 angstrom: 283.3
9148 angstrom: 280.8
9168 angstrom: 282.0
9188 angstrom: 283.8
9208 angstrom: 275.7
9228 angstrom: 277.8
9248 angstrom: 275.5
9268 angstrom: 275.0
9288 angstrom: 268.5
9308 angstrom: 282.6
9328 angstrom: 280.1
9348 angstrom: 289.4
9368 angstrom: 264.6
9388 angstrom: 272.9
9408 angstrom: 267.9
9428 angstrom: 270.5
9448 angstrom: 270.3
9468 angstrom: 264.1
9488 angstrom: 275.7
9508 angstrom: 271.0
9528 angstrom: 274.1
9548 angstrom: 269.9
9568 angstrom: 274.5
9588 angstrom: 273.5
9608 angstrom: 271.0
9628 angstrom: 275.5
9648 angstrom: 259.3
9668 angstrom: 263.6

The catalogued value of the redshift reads 0.00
